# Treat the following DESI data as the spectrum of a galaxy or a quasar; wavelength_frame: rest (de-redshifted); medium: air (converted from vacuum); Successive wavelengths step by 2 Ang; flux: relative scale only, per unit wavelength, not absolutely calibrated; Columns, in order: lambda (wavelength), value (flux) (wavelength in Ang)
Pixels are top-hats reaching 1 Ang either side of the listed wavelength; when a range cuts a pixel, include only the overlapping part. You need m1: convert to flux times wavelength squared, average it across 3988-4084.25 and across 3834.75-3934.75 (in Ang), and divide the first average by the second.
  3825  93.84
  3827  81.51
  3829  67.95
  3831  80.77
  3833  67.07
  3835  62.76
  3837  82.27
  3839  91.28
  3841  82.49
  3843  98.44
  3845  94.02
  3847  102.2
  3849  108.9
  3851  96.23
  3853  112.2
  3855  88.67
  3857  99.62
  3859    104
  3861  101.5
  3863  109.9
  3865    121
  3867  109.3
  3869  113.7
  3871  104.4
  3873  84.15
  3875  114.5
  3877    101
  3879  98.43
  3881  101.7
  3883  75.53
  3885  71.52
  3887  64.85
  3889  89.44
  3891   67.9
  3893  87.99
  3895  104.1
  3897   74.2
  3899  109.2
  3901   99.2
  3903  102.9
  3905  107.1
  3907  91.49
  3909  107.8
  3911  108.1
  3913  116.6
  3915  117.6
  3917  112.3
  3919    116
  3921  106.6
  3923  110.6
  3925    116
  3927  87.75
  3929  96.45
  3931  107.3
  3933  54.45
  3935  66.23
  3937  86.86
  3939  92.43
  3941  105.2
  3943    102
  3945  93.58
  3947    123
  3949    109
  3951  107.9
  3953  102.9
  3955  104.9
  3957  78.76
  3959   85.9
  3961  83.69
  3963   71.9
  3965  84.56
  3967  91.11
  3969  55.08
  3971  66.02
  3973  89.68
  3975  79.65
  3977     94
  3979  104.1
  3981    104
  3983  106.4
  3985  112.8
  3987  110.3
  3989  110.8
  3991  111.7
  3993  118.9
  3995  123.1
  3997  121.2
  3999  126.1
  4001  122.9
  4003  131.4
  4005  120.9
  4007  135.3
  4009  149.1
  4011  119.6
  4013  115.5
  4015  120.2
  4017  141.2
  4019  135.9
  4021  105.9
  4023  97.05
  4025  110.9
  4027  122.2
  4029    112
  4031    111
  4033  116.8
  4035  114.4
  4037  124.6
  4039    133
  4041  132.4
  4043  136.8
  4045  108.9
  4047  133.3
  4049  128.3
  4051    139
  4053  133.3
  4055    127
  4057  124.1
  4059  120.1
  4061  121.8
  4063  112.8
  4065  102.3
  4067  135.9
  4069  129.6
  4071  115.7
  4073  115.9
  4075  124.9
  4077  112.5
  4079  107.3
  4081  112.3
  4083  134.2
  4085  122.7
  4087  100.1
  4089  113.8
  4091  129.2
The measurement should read 1.3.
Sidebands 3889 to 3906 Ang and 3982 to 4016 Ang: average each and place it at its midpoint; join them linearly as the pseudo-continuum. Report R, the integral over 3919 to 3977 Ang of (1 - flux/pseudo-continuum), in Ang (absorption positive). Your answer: 8.1 Ang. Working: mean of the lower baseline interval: 93.8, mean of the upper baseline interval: 121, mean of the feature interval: 91.9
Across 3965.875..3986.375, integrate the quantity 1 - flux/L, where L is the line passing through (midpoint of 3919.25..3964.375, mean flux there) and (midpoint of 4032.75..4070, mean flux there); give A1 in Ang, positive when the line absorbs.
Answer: 2.8 Ang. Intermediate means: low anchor 95.4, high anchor 125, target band 90.6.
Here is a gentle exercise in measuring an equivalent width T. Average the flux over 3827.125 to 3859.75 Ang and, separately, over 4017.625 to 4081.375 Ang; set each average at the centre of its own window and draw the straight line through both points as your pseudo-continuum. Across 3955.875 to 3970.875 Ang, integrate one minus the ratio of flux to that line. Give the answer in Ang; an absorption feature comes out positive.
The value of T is 4.1 Ang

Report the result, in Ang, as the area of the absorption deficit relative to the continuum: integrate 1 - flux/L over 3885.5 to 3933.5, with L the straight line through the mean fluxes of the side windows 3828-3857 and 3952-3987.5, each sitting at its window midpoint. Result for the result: -4.8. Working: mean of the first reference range 88.6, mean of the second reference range 90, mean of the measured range 98.3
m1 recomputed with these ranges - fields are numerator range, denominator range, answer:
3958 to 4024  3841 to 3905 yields 1.18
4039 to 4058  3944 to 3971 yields 1.49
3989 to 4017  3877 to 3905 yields 1.47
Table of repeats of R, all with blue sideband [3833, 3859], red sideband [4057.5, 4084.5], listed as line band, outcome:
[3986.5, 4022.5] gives -3.85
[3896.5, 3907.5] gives 0.06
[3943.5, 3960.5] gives 0.77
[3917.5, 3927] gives -0.76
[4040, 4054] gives -1.69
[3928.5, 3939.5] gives 2.13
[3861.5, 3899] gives 0.75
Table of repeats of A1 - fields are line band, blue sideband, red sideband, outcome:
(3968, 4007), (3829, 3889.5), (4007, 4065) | 3.0 Ang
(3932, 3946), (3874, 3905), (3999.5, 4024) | 2.6 Ang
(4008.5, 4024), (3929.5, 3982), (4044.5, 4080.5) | -2.0 Ang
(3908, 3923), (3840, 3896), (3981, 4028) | -1.0 Ang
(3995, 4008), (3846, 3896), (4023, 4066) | -1.2 Ang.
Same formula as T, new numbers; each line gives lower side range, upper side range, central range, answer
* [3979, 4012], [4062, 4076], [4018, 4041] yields 0.4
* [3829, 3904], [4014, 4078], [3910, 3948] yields 0.9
